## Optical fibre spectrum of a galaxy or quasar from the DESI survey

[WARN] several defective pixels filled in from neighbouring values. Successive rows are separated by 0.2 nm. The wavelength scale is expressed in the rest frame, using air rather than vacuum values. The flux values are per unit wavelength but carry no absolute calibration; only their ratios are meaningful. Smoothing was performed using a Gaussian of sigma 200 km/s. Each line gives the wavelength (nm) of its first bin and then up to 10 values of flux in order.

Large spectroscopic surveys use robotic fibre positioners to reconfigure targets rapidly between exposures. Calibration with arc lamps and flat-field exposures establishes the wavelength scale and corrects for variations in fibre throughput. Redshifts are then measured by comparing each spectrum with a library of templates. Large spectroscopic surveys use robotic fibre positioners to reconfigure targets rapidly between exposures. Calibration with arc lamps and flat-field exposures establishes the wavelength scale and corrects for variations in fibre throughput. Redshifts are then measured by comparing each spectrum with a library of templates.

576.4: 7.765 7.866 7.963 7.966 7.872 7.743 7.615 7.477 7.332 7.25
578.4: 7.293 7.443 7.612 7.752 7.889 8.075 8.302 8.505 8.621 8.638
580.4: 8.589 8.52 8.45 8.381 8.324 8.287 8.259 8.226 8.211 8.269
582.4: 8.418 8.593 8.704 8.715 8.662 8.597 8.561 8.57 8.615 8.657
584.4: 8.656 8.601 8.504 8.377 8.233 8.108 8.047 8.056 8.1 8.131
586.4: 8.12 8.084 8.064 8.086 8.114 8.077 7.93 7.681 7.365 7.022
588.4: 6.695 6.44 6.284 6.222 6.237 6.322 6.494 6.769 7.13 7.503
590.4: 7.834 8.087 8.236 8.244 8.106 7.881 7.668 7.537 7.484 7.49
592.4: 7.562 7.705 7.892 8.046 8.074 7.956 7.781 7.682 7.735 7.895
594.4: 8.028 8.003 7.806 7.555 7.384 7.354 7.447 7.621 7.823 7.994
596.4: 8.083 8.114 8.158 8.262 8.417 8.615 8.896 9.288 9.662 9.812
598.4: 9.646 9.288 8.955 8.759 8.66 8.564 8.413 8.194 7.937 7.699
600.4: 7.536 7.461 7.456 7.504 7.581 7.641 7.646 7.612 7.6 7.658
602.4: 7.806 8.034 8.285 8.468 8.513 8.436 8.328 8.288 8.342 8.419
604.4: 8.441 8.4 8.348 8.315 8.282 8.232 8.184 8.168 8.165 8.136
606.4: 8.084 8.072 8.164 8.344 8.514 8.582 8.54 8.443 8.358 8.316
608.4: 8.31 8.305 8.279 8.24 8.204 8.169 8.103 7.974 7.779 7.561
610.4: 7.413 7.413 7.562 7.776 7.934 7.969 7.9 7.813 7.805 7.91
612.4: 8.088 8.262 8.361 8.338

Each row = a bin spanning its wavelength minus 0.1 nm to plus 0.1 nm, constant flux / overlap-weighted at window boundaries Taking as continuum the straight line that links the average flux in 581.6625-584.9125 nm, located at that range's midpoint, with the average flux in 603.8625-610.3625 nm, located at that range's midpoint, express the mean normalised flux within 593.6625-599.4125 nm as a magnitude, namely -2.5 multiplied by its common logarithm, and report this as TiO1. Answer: 0.01 mag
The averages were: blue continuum 8.53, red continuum 8.24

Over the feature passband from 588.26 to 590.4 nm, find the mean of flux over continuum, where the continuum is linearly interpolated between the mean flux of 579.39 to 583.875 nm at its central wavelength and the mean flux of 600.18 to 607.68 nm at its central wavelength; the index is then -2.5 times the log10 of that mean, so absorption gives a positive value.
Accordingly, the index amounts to 0.24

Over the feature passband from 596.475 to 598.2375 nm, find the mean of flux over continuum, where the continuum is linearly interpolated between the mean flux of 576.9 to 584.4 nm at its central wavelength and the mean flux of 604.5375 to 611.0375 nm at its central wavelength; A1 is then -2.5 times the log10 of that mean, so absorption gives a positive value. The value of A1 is -0.08 mag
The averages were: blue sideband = 8.2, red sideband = 8.15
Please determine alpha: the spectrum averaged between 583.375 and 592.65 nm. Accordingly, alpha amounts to 7.74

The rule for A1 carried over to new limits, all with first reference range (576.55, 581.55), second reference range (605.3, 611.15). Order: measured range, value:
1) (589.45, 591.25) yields 0.068 mag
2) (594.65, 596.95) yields 0.040 mag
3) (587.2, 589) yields 0.121 mag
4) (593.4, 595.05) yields 0.031 mag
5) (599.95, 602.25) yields 0.067 mag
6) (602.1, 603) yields 0.012 mag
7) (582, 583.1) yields -0.066 mag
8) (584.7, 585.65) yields -0.033 mag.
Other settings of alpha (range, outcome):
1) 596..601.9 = 8.33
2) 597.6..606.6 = 8.28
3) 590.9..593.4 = 7.81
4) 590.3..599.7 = 8.16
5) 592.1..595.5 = 7.76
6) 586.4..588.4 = 7.78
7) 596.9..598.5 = 9.07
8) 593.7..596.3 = 7.72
